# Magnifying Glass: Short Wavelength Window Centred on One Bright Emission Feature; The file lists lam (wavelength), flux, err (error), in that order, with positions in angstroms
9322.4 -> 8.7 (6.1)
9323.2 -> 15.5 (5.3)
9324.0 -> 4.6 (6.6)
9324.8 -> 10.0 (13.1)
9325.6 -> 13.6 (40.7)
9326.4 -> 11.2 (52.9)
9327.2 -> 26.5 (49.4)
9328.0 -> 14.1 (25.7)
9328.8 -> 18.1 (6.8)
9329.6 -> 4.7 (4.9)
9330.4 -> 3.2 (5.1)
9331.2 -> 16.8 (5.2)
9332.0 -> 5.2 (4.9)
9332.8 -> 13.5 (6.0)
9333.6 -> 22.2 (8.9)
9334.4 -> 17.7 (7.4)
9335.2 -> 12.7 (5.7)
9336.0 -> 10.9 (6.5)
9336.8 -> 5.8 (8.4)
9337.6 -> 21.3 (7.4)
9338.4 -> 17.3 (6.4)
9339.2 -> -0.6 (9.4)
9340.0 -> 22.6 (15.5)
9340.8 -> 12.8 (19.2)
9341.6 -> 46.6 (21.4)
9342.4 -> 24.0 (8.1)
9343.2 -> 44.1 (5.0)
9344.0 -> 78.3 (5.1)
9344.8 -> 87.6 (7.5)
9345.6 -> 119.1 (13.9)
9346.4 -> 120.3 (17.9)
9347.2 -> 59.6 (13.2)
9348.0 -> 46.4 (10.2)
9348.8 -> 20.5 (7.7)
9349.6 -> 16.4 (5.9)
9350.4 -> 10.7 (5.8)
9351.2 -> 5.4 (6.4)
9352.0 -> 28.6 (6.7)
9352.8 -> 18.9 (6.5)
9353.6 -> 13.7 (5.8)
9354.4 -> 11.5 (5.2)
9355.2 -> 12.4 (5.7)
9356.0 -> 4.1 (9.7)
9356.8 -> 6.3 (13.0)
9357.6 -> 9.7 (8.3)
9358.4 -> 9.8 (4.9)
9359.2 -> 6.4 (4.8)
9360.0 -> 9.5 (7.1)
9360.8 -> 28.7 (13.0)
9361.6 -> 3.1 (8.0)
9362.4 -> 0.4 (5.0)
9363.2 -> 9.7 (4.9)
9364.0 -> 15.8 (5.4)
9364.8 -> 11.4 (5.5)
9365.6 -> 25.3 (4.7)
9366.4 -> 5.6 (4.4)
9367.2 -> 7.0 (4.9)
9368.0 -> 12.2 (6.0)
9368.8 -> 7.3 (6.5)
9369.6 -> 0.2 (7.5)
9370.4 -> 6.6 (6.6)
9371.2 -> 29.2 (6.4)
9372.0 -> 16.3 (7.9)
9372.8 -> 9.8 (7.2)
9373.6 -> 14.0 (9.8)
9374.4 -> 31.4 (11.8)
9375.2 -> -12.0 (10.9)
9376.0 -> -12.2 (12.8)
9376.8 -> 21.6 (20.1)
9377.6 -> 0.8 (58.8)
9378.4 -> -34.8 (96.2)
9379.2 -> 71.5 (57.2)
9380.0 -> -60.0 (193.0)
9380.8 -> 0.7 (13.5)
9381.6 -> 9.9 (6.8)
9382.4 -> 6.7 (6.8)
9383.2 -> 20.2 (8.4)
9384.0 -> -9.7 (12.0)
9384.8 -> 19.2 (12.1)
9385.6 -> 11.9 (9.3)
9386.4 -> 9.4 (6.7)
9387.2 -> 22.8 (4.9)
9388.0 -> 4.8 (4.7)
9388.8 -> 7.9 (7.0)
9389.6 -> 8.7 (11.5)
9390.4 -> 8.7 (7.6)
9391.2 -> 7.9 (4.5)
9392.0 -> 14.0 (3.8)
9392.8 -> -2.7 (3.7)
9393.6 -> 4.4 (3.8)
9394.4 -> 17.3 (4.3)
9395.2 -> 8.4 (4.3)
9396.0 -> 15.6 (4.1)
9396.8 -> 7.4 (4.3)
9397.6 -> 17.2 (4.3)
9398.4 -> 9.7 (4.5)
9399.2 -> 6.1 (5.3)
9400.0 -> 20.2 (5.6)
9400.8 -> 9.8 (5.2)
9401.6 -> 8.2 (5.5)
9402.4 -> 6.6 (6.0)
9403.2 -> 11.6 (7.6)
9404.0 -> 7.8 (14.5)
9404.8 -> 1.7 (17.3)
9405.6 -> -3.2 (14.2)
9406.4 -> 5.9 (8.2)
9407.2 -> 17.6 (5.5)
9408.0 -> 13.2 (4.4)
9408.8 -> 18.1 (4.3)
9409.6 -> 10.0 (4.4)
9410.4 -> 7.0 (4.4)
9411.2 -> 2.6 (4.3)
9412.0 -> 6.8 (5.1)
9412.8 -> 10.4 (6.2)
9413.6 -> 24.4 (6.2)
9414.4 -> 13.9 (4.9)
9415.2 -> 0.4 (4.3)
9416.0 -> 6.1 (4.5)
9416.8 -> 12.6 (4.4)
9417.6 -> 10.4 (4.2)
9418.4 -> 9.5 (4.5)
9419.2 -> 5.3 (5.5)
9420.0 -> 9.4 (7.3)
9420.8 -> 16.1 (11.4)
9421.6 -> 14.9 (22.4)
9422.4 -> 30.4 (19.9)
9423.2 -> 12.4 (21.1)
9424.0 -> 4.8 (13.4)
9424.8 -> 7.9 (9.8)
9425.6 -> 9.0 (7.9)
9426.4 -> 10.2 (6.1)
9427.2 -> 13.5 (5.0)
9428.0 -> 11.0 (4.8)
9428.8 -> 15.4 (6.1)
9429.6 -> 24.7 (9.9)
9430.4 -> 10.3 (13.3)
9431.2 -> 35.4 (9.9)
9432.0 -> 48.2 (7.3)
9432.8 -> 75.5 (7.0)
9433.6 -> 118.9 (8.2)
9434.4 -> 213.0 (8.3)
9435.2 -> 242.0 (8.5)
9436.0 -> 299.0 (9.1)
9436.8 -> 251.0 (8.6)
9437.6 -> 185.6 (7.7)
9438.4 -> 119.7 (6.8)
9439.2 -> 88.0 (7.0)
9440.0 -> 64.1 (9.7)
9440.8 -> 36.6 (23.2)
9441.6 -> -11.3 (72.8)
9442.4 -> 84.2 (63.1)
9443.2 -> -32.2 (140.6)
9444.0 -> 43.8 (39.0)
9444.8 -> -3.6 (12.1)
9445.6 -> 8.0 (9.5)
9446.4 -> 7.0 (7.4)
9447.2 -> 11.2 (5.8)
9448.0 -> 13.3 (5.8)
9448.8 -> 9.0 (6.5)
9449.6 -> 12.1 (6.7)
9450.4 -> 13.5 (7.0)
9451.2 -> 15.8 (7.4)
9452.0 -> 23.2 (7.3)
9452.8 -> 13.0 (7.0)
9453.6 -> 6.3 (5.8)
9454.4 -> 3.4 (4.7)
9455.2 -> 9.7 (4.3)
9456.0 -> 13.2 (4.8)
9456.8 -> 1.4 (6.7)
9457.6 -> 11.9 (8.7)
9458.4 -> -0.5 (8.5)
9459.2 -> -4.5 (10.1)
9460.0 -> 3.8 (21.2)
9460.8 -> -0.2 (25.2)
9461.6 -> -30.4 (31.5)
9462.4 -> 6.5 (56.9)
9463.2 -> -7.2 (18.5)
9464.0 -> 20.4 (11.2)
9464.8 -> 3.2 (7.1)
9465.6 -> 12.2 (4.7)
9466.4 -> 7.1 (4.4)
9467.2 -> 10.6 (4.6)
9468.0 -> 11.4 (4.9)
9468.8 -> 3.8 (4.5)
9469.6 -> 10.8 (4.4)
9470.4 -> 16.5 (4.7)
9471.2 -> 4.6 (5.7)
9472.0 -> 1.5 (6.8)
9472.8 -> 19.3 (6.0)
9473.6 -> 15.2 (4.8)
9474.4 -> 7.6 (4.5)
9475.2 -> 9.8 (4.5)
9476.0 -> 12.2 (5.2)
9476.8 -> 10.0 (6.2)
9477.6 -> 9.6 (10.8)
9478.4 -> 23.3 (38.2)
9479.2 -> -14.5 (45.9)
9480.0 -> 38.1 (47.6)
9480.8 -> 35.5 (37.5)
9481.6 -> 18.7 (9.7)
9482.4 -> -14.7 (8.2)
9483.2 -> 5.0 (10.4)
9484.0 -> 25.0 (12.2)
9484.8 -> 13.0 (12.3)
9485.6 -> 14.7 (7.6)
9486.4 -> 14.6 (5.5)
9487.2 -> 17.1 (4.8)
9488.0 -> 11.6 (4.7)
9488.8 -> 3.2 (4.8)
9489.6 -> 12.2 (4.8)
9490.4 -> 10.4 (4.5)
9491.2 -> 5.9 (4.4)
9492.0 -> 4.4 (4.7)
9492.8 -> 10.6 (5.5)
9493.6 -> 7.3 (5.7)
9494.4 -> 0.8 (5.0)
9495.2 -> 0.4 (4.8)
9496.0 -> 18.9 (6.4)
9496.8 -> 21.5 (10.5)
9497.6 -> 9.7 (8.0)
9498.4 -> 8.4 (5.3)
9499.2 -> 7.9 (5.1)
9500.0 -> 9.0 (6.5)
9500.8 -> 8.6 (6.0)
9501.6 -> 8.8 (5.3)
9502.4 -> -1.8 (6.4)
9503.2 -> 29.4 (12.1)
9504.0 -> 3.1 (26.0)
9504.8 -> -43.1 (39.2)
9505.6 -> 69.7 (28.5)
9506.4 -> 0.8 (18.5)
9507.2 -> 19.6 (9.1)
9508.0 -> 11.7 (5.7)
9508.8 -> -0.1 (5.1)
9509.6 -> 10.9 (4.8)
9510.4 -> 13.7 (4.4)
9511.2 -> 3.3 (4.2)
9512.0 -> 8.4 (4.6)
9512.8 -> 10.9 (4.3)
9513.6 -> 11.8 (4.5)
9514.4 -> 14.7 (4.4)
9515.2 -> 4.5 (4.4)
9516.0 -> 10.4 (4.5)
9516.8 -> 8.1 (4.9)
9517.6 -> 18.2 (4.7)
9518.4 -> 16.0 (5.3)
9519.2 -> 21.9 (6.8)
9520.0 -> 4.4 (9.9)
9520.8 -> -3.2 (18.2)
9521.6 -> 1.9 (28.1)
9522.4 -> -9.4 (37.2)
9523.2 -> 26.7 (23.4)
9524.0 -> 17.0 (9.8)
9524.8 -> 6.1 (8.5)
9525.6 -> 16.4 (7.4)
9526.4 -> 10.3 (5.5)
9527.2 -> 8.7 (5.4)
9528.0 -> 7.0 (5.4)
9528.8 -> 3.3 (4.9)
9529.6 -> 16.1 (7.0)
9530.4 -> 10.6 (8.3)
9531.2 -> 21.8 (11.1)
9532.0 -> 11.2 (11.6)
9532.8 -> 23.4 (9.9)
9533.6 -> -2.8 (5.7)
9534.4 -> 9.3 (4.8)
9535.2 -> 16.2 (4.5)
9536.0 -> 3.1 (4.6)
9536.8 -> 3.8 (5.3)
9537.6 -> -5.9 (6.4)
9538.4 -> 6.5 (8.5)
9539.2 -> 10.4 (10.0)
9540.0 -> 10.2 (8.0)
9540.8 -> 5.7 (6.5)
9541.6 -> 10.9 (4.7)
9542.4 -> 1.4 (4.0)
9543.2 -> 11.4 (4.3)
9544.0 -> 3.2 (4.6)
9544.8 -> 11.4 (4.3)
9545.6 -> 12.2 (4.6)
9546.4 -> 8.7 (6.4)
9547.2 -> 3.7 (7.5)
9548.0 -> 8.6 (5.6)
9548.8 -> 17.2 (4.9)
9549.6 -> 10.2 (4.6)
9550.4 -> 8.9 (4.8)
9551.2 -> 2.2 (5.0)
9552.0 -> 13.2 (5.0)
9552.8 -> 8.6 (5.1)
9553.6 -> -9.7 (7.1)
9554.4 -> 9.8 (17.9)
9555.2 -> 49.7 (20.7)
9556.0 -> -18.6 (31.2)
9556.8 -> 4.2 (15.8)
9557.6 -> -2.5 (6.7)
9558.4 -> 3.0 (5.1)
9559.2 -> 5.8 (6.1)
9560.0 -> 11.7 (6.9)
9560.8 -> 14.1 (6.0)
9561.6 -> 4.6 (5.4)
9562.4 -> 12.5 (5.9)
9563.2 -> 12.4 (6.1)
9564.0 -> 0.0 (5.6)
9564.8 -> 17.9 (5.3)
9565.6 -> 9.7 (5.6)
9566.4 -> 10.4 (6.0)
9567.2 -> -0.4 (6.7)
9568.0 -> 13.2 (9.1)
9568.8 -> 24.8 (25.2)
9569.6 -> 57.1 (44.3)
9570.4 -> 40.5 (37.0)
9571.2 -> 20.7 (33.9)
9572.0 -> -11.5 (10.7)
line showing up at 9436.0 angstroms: [O III]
